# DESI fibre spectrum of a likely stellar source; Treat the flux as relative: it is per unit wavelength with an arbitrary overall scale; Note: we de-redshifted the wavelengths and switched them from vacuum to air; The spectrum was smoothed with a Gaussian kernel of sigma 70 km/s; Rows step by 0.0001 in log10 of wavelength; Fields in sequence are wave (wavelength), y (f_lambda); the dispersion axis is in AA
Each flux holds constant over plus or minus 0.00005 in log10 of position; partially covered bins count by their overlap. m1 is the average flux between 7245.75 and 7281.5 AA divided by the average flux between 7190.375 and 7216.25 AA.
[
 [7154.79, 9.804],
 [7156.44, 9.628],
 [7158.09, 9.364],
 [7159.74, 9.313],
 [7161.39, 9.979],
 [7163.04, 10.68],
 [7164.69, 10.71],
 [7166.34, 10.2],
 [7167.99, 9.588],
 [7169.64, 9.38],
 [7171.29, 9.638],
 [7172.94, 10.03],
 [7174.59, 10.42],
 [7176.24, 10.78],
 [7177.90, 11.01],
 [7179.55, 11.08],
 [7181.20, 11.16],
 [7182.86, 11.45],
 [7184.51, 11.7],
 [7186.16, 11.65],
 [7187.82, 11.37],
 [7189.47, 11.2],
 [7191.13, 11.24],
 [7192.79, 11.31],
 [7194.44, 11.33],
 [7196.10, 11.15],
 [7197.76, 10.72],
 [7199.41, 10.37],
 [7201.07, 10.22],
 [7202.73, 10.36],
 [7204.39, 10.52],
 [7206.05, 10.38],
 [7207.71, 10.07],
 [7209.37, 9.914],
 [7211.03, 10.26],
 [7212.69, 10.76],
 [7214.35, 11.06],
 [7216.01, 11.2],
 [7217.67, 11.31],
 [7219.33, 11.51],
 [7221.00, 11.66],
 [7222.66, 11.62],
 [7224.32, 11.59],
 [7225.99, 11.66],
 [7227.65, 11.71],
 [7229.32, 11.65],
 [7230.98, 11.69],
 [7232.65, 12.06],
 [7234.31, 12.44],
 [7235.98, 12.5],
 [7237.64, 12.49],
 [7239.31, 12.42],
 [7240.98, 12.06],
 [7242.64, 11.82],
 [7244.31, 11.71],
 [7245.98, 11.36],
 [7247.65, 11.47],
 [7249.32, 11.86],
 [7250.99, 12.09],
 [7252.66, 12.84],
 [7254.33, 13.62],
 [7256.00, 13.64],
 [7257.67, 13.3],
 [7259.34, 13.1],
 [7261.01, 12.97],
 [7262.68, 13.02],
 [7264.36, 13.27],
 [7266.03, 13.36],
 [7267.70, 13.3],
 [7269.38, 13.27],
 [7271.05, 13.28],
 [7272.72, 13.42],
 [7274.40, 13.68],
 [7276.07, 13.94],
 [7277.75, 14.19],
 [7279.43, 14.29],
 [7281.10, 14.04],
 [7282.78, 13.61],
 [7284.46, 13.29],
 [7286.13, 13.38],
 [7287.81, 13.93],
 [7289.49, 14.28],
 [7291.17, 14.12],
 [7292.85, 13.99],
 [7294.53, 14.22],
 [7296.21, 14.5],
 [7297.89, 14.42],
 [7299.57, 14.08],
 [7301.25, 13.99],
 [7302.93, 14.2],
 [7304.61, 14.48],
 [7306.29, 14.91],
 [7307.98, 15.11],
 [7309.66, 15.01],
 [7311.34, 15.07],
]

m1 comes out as 1.23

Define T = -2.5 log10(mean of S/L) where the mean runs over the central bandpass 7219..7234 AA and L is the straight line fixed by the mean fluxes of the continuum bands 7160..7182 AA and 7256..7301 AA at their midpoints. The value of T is 0.03 mag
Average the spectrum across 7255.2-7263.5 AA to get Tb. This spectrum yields 13.2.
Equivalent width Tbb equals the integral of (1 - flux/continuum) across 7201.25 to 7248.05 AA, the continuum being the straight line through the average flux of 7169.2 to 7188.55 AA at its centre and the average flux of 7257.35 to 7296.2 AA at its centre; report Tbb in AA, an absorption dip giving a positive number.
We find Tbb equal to 3.0 AA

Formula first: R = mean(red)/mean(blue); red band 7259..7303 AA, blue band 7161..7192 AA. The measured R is 1.28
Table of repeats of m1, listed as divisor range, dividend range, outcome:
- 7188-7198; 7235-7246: 1.08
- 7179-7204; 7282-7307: 1.27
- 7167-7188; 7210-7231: 1.06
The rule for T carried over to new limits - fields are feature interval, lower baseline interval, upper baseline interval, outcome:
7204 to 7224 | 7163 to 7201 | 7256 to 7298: 0.08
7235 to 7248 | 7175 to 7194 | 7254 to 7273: 0.06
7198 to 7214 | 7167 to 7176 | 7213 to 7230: 0.06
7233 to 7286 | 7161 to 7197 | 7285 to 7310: 0.02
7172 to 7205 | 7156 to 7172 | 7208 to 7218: -0.07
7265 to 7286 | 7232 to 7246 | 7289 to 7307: -0.01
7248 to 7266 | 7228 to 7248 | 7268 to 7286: -0.01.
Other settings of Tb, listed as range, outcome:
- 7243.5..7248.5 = 11.5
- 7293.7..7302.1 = 14.2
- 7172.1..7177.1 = 10.4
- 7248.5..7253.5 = 12.3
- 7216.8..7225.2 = 11.5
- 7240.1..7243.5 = 12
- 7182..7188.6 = 11.5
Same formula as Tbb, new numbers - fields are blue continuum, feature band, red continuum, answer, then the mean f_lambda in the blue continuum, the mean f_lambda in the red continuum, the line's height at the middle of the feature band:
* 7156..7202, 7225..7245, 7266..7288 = 0.53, 10.6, 13.6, 12.3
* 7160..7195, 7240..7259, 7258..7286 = 0.71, 10.7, 13.5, 12.8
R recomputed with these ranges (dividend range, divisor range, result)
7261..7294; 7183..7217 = 1.26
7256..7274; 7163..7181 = 1.28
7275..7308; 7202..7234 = 1.27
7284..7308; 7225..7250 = 1.19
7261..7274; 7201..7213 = 1.29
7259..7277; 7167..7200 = 1.23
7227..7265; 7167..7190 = 1.15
